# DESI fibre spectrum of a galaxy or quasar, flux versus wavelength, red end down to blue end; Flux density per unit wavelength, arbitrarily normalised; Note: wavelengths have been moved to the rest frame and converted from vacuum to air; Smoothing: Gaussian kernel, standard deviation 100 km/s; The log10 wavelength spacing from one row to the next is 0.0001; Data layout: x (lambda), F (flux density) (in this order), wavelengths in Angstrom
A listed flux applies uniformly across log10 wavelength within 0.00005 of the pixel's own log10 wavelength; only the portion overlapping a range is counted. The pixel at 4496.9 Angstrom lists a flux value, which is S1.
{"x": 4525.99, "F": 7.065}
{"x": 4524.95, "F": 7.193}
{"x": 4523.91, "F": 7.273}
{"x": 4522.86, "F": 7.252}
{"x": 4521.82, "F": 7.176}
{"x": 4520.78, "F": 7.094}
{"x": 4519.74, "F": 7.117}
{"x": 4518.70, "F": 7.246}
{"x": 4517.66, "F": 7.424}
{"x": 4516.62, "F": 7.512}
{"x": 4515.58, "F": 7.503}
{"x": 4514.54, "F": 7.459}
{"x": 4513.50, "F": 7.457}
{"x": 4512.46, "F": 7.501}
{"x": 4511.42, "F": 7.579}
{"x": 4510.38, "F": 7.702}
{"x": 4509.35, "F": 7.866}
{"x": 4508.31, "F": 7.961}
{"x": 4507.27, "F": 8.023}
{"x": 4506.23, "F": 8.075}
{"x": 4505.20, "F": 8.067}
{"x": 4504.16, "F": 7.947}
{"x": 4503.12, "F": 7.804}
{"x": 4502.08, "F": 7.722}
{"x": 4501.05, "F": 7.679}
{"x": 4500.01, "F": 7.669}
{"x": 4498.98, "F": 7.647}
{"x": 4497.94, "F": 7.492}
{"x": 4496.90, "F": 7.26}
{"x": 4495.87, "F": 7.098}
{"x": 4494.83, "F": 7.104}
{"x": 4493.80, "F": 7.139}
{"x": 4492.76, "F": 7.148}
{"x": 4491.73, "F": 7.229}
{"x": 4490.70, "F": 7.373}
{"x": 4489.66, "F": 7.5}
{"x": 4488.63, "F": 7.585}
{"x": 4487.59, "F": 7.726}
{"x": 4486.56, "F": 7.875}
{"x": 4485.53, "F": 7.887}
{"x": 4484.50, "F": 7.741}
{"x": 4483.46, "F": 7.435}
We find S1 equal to 7.26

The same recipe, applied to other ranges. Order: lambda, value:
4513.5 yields 7.457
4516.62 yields 7.512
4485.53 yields 7.887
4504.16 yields 7.947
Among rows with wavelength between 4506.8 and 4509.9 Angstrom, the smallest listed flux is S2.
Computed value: 7.866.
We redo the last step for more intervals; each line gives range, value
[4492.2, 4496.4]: 7.098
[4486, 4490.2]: 7.5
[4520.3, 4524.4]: 7.094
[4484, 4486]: 7.741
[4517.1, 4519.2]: 7.246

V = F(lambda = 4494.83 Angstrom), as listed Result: 7.104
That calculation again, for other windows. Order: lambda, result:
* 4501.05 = 7.679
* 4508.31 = 7.961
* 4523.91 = 7.273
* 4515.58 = 7.503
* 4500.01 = 7.669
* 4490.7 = 7.373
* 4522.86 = 7.252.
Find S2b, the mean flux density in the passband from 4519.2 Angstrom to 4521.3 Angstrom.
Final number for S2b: 7.11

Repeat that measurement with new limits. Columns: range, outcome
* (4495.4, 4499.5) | 7.38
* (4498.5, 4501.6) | 7.69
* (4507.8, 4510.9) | 7.86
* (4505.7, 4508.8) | 8.03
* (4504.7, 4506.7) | 8.1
